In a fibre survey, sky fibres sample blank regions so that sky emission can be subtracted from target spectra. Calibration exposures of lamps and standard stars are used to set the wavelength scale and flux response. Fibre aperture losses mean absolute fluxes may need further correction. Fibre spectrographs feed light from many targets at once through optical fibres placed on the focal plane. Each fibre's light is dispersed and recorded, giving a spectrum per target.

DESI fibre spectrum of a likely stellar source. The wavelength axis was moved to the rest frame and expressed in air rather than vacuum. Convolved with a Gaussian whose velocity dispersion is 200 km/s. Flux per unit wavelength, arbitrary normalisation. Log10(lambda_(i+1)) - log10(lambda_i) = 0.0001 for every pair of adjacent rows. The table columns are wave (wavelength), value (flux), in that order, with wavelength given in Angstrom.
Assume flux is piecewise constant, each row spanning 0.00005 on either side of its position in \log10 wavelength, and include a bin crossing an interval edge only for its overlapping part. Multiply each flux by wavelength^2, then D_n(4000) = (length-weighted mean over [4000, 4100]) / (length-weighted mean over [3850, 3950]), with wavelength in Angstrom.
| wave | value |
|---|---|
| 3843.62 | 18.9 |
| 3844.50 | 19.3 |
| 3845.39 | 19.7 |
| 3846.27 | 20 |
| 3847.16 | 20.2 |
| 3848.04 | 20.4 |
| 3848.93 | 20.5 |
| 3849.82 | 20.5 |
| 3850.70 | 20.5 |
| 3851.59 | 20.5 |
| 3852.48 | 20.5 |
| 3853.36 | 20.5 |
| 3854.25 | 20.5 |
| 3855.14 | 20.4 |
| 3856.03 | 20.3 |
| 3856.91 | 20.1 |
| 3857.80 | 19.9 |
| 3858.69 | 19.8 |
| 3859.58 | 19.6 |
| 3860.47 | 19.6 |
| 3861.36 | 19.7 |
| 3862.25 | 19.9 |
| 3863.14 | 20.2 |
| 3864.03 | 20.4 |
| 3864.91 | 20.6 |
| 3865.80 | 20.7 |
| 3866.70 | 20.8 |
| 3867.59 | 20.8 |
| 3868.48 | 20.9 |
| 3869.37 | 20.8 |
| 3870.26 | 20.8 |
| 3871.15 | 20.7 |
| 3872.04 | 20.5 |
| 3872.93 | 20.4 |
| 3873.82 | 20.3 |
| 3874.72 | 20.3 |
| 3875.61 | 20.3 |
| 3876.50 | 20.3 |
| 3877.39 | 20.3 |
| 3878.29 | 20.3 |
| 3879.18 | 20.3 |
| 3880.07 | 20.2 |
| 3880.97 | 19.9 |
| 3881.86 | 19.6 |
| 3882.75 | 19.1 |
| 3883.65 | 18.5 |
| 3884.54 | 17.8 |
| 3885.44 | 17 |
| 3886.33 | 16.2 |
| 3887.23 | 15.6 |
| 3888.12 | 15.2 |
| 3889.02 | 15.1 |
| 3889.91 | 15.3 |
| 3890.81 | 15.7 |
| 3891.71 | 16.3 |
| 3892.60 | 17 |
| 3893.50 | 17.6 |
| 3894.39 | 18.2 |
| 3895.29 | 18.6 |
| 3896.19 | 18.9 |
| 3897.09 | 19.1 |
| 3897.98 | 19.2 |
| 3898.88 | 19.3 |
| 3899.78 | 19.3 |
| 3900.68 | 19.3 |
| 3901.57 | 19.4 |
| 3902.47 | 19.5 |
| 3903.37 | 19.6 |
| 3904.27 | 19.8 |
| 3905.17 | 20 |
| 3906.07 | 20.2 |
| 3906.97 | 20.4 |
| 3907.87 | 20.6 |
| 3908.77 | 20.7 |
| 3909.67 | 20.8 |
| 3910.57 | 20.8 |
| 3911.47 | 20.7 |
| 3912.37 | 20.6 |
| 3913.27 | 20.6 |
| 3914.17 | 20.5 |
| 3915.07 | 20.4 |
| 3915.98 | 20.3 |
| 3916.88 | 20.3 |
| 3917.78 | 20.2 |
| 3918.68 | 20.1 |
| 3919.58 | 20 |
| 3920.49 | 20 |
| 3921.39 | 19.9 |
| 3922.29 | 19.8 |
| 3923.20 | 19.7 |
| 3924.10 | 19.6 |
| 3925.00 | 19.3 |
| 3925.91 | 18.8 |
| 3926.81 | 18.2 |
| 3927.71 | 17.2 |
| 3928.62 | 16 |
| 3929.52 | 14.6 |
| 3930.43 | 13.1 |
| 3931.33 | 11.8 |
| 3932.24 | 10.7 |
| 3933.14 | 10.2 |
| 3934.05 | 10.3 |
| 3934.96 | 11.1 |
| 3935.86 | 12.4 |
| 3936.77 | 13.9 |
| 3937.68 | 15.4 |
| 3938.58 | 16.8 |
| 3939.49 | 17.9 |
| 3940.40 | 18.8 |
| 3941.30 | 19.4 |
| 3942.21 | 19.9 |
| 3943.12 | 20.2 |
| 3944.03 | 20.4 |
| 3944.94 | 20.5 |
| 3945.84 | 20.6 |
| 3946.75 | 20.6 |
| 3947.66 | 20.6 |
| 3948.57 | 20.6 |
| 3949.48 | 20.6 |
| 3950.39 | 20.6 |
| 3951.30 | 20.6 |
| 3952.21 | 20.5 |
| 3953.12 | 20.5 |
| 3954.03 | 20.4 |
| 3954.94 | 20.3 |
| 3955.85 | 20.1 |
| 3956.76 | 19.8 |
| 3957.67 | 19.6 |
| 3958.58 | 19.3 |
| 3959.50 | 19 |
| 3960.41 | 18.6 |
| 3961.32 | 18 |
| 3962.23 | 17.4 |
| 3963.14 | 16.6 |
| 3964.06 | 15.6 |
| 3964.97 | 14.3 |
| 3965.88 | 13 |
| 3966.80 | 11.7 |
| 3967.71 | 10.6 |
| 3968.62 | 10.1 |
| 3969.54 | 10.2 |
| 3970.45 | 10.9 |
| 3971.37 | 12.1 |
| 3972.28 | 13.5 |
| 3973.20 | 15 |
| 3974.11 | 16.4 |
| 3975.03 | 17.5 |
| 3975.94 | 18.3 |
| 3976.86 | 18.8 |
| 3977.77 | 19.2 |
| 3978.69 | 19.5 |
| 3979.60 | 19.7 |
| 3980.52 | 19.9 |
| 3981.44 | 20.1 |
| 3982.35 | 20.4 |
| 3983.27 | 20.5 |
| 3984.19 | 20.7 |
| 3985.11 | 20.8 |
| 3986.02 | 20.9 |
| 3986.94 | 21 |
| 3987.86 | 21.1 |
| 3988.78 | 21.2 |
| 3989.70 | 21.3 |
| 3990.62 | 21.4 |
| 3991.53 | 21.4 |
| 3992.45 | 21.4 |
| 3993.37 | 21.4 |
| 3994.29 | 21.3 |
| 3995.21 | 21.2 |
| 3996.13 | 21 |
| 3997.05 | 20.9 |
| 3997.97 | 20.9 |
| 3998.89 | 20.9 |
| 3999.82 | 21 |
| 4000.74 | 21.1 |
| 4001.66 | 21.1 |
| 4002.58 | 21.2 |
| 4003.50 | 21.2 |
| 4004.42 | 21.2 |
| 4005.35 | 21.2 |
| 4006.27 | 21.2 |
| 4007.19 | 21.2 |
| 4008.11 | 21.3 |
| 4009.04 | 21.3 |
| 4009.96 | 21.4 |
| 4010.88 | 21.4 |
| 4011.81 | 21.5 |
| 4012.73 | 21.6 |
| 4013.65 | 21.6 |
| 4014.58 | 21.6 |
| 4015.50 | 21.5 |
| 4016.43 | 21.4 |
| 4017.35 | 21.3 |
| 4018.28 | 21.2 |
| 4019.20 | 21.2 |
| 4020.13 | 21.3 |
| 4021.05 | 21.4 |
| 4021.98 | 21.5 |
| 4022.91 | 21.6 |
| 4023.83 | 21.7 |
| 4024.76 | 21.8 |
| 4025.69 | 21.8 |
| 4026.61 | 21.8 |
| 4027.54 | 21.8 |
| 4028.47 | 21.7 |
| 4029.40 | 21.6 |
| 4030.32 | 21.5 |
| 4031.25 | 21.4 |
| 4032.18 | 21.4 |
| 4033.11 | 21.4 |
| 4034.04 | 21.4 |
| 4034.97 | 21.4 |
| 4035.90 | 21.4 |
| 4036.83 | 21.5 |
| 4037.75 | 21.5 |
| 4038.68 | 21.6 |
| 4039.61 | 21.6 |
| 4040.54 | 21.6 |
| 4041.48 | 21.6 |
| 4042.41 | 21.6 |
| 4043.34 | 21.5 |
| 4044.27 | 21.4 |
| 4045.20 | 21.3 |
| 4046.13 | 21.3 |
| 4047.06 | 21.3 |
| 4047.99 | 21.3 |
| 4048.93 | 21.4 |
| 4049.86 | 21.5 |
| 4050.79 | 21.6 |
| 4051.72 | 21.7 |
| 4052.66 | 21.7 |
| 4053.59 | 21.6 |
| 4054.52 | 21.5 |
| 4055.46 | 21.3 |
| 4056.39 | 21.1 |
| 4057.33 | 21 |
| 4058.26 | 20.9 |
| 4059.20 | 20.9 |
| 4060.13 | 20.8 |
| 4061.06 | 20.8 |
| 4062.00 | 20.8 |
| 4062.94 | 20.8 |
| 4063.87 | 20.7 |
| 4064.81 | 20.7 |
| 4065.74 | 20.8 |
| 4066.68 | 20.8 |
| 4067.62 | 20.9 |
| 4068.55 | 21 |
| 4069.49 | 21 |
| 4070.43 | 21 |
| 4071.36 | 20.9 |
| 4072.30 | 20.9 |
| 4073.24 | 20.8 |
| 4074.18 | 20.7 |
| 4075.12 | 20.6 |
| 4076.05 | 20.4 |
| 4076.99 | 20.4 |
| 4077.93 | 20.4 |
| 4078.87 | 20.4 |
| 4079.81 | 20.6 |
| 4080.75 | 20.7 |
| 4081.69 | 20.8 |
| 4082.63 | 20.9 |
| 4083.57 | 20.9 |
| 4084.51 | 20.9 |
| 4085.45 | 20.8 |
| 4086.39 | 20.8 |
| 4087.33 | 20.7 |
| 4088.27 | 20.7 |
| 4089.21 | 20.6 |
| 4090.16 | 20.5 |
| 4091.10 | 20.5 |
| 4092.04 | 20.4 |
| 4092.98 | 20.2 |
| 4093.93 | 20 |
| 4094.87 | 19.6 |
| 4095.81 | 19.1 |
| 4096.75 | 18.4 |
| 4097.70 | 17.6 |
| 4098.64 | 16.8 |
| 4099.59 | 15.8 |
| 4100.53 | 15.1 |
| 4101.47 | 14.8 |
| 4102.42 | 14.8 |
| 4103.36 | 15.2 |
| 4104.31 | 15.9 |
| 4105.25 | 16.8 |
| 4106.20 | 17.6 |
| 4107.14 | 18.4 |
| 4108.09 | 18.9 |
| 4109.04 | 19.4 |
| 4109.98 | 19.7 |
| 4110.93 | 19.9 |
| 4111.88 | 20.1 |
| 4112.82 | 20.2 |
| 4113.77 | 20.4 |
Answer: 1.20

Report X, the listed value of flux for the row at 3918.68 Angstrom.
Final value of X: 20.1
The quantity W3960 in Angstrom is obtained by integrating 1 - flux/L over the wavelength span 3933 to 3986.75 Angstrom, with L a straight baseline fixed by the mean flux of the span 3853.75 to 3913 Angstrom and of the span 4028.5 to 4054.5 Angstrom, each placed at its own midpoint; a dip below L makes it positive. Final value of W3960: 7.6 Angstrom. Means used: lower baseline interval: 19.4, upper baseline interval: 21.5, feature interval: 17.5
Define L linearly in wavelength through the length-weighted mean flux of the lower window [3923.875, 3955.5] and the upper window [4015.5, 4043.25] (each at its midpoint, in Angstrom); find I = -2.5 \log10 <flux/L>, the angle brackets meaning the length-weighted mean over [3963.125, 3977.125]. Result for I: 0.33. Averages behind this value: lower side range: 17.5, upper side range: 21.5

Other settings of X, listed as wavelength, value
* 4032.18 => 21.4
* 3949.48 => 20.6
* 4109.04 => 19.4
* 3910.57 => 20.8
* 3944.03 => 20.4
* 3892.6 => 17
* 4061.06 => 20.8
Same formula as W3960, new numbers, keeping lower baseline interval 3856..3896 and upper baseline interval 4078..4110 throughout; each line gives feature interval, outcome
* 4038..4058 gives -2.6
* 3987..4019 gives -3.8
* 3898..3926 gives -1.3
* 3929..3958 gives 2.3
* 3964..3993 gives 2.4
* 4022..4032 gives -1.4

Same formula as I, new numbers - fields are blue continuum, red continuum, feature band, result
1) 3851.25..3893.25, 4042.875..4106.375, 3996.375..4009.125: -0.07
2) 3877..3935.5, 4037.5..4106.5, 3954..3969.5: 0.15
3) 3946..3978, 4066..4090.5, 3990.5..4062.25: -0.12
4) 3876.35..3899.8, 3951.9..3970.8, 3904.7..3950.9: -0.07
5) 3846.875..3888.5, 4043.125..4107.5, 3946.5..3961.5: 0.00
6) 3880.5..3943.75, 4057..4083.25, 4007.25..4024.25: -0.09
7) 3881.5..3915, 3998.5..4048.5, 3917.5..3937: 0.19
